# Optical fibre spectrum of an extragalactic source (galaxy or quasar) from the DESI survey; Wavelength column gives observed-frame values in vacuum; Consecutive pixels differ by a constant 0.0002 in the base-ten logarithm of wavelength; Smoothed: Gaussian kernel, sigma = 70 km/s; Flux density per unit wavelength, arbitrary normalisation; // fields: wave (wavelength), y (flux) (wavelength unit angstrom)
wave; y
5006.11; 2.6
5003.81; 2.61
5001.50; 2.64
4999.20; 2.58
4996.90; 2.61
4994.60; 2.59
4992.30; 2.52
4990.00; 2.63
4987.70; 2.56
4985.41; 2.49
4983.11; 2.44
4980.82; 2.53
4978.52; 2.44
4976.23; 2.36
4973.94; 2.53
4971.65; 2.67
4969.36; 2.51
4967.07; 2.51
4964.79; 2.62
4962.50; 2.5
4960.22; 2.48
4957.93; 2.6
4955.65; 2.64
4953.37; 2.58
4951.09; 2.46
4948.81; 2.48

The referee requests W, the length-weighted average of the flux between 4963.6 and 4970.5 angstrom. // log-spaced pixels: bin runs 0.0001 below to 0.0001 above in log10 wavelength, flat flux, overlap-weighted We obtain 2.55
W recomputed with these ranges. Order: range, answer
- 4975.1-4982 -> 2.44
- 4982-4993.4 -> 2.53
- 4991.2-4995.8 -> 2.56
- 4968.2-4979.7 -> 2.5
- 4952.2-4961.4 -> 2.58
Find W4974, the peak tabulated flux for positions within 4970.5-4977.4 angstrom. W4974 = 2.67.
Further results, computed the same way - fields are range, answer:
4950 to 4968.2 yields 2.64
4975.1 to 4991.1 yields 2.63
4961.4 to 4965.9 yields 2.62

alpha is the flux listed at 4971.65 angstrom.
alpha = 2.67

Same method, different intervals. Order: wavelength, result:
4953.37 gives 2.58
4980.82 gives 2.53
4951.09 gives 2.46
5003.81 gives 2.61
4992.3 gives 2.52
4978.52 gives 2.44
